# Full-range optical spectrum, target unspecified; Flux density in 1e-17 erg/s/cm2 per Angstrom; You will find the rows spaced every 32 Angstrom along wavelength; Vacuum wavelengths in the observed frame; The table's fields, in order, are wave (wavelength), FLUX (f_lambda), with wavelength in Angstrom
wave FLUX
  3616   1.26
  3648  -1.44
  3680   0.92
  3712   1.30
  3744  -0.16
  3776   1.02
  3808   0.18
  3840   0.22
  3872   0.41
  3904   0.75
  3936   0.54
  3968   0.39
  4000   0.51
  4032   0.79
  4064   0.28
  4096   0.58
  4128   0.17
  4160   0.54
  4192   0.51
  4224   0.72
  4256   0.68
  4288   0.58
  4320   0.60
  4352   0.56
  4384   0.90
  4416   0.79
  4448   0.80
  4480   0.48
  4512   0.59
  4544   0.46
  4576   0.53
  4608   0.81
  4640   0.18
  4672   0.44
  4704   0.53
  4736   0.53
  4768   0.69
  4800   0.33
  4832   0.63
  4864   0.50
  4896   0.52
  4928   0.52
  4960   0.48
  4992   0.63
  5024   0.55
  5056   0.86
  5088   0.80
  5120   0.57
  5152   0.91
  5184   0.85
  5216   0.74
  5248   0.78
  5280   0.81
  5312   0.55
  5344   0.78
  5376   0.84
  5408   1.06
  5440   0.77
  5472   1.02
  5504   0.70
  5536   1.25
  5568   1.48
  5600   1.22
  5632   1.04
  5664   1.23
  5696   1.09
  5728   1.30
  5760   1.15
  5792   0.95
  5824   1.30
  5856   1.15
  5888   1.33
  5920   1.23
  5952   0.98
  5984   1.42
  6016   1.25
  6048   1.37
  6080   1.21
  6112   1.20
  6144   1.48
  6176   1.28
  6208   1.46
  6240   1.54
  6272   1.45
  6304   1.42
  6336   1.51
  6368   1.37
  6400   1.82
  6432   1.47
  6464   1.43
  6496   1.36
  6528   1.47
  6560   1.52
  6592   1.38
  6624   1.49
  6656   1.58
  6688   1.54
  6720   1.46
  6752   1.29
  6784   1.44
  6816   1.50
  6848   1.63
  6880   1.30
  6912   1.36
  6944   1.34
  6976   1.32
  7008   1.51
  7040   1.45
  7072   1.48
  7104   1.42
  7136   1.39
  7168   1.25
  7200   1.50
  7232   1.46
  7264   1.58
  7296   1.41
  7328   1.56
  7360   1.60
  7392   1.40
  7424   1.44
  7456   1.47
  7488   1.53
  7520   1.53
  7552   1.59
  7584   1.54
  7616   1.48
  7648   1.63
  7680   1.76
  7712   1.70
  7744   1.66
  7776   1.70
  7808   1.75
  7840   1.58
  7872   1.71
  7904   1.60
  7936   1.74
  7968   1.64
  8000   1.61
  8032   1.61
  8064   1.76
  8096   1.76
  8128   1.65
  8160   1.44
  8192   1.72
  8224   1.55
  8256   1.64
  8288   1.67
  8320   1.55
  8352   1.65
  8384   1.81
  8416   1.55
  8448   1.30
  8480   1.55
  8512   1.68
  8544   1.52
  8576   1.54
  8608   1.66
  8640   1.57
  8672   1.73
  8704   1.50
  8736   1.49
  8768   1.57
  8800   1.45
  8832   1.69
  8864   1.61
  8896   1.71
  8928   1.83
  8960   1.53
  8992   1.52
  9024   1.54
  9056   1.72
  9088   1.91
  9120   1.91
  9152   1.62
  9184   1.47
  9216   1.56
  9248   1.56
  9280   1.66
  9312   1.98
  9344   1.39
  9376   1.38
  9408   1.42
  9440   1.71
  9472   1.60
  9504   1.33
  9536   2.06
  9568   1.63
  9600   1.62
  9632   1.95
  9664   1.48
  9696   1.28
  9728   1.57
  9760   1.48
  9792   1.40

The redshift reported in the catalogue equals 0.38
